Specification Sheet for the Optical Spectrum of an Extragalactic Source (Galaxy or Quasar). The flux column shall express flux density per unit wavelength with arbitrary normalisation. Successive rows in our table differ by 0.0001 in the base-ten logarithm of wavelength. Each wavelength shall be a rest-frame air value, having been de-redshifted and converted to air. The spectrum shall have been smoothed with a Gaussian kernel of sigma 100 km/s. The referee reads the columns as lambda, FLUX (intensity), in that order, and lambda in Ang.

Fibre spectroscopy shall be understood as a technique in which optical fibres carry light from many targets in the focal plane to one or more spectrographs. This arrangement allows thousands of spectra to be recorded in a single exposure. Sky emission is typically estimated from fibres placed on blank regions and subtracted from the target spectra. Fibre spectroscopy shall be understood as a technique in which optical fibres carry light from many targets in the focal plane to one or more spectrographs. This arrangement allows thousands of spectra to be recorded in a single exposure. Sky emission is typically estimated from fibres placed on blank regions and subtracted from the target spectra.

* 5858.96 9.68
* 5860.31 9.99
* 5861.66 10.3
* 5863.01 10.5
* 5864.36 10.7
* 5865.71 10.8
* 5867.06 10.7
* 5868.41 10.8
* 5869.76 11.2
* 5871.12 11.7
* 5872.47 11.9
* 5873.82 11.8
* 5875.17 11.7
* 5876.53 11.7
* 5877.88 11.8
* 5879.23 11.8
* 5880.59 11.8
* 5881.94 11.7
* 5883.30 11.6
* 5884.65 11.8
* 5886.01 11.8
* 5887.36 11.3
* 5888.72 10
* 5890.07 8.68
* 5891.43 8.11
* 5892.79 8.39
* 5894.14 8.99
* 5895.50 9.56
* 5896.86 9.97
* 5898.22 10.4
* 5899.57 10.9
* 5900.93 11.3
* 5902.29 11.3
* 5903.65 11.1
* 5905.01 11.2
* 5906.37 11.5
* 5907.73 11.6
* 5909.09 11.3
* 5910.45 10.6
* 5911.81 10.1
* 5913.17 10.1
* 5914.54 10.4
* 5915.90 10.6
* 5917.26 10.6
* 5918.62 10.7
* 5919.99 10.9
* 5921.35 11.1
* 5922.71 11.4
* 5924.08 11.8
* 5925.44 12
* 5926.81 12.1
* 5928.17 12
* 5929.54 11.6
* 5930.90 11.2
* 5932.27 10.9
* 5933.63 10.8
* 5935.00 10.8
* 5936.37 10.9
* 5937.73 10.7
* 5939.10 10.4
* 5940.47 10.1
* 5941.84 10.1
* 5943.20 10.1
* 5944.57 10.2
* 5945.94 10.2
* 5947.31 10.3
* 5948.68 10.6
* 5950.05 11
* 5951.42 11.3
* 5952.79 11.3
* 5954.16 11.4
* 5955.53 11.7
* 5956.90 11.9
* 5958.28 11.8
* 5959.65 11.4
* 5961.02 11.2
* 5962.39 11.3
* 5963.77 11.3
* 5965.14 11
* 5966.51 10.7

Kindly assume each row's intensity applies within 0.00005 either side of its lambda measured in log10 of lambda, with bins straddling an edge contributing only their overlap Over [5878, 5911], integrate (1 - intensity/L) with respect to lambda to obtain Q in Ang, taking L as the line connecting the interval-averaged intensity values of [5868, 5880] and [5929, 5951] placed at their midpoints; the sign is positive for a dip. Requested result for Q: 1.7 Ang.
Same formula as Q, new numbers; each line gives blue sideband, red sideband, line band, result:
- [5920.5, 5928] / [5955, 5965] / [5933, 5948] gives 1.52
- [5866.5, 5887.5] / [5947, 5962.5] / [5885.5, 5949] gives 4.32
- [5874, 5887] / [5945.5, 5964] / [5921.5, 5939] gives 0.10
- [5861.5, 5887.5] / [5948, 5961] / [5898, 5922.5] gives 1.06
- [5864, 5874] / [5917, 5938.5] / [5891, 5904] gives 1.39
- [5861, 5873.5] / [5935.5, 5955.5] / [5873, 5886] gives -0.97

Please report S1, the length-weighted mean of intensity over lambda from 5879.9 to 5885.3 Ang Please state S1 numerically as 11.7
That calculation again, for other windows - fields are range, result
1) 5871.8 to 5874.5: 11.9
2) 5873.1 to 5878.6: 11.8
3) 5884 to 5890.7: 10.7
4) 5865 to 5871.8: 11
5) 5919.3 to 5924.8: 11.3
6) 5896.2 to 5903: 10.8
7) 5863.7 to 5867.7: 10.7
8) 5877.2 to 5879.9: 11.8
